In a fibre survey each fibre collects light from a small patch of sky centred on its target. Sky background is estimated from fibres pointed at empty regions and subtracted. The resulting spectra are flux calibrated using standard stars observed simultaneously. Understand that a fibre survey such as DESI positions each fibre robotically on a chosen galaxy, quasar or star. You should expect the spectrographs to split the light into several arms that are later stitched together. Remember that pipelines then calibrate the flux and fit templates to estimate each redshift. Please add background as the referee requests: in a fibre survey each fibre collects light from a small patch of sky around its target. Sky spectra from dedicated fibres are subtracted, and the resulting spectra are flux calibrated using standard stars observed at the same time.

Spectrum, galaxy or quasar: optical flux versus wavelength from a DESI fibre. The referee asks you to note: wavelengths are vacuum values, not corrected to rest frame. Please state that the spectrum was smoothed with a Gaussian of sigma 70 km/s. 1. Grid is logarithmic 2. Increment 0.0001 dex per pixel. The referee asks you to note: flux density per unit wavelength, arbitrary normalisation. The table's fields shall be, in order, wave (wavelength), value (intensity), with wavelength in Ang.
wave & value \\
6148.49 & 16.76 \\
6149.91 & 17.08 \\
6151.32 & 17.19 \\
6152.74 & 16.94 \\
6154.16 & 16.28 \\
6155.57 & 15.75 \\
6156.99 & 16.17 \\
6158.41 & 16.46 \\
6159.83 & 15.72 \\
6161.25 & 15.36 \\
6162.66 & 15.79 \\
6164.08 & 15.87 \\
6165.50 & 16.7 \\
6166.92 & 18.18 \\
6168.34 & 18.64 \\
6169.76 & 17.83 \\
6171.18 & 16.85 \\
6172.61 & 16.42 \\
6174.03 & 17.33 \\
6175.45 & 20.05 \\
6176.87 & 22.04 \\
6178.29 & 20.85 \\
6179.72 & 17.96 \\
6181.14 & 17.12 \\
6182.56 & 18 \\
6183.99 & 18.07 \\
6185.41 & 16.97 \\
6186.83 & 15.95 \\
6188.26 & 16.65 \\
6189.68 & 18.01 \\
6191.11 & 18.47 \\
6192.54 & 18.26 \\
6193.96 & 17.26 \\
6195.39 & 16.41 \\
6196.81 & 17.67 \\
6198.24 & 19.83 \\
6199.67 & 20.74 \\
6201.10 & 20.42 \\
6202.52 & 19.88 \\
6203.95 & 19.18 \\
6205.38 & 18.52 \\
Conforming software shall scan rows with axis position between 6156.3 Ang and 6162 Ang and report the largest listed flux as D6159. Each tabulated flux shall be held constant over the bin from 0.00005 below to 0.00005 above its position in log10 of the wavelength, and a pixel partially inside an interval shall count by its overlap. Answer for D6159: 16.46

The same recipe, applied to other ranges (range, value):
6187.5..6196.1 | 18.47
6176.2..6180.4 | 22.04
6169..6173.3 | 17.83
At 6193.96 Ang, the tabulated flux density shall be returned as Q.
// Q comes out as 17.26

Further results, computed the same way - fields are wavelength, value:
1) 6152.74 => 16.94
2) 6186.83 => 15.95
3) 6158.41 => 16.46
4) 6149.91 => 17.08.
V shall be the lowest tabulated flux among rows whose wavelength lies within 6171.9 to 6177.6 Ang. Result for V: 16.42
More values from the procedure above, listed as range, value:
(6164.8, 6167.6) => 16.7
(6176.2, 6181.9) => 17.12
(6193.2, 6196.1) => 16.41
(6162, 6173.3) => 15.79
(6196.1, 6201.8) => 17.67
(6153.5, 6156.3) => 15.75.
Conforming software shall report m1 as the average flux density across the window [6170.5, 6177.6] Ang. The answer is 18.6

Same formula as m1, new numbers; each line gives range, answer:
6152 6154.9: 16.6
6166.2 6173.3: 17.6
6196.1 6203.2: 19.7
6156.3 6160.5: 16.1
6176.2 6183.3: 19.2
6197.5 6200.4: 20.2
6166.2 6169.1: 18.4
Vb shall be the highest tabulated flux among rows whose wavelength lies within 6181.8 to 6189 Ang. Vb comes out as 18.07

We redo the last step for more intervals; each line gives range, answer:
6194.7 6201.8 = 20.74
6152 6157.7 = 16.94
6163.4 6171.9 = 18.64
